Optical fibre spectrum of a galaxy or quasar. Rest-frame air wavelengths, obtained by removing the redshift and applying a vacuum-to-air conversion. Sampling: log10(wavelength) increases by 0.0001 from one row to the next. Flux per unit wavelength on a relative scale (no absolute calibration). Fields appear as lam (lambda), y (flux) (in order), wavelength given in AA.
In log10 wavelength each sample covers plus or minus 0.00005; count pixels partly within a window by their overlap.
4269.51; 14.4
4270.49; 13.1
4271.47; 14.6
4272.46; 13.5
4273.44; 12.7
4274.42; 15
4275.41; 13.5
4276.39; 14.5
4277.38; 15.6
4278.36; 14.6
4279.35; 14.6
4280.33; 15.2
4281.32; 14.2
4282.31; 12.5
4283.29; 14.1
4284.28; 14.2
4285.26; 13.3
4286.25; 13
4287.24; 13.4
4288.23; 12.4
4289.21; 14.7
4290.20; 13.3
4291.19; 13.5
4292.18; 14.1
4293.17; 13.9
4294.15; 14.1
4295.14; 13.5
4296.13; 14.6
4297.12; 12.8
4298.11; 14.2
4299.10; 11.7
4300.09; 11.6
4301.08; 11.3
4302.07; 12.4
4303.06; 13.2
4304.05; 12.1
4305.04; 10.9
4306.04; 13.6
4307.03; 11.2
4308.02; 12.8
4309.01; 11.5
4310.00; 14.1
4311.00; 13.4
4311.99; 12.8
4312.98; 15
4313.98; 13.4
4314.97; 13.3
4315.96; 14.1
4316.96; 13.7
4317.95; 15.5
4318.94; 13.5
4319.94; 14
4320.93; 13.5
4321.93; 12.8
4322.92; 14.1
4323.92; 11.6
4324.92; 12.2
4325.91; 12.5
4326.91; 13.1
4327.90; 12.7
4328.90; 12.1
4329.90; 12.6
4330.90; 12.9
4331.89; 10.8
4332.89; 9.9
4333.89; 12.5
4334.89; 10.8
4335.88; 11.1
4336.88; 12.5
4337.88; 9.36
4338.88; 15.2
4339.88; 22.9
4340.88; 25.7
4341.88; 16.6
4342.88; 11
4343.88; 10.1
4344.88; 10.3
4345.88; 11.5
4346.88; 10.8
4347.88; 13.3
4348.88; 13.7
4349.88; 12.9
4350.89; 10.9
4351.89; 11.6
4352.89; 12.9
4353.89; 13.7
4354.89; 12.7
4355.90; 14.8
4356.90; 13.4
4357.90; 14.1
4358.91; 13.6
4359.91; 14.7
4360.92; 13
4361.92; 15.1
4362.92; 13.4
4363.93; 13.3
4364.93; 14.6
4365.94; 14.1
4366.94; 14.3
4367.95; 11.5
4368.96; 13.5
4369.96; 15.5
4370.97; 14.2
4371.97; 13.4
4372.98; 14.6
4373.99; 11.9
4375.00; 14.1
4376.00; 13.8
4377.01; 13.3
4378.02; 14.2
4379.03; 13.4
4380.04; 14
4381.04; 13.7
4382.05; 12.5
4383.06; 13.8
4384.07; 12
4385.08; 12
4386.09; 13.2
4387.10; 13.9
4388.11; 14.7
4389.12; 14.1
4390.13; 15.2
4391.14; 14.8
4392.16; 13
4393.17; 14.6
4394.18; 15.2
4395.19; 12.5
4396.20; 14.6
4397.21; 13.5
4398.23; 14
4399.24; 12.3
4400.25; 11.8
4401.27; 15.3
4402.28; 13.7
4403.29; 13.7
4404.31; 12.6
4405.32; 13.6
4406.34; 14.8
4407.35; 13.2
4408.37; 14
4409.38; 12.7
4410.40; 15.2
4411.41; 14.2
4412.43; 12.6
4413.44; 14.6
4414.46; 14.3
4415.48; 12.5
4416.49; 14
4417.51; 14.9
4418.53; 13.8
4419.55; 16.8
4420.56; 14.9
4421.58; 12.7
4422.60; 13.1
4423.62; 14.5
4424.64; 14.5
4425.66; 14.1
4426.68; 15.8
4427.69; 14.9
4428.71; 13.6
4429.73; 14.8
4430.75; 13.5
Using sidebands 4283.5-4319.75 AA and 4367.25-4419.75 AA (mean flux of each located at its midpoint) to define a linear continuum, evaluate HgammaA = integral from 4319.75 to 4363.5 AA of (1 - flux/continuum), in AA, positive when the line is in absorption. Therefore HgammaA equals 1.0 AA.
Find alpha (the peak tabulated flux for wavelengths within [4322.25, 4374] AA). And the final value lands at 25.7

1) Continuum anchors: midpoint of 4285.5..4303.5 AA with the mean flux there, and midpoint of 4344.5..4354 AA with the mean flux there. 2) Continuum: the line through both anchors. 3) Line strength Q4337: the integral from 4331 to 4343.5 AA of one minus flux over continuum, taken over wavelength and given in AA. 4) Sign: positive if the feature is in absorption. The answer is -1.6 AA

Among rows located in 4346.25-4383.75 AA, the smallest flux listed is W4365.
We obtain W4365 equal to 10.8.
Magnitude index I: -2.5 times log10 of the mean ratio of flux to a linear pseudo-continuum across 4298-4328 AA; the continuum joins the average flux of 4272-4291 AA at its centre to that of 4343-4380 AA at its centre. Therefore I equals 0.06 mag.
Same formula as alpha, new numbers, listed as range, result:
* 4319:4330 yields 14.1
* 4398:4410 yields 15.3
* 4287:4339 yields 15.5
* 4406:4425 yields 16.8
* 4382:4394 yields 15.2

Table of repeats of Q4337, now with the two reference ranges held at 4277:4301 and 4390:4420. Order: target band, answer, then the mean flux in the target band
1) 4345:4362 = 1.00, 13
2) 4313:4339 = 1.99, 12.7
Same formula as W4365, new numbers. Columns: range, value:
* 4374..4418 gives 11.8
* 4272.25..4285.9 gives 12.5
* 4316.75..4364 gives 9.36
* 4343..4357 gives 10.1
